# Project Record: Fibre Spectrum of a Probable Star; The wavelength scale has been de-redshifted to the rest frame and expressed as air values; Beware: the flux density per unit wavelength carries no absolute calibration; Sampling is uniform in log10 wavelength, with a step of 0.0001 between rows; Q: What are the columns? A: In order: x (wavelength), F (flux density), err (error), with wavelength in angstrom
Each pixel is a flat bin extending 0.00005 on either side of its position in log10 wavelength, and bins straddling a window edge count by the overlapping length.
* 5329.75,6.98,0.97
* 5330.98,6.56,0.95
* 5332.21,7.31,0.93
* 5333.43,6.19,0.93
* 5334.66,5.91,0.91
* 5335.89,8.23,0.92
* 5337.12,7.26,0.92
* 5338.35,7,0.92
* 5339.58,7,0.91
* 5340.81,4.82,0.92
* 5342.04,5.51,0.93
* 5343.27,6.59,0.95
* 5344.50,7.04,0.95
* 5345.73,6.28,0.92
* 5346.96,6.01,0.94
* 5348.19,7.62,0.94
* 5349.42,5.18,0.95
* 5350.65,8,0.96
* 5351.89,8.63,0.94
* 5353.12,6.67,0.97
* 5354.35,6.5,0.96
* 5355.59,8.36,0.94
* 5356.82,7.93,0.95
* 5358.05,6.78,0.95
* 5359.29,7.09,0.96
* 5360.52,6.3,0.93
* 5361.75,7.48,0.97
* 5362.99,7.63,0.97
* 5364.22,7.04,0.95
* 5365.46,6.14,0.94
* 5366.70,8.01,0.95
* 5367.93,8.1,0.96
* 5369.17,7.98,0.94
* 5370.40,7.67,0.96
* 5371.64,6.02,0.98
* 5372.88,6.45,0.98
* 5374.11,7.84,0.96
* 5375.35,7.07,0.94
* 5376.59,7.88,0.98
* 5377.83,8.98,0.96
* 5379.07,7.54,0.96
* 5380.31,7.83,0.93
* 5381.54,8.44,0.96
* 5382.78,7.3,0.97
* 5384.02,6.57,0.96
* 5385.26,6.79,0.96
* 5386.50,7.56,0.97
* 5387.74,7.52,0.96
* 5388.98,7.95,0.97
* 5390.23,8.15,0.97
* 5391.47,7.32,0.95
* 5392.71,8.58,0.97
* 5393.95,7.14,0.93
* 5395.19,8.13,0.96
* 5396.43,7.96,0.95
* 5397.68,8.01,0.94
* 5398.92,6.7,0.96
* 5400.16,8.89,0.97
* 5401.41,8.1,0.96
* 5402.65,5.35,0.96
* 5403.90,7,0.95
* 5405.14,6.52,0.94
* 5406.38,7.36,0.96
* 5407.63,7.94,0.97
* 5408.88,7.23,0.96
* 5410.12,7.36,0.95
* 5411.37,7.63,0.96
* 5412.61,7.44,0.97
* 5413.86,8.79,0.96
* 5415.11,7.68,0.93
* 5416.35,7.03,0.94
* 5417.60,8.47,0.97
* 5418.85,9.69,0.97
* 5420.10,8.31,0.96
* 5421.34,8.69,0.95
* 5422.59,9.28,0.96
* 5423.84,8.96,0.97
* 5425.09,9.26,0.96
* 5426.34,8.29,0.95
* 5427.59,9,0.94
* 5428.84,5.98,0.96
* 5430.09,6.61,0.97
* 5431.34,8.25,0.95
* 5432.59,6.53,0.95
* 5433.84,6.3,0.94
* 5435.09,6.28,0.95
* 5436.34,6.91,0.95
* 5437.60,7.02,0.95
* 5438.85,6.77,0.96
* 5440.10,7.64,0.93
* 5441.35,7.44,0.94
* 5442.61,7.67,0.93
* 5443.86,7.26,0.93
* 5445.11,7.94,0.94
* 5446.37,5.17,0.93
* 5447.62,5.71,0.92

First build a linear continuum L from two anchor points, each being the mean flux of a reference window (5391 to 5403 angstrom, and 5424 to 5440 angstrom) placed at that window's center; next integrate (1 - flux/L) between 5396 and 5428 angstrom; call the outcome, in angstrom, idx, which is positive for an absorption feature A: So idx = -1.85 angstrom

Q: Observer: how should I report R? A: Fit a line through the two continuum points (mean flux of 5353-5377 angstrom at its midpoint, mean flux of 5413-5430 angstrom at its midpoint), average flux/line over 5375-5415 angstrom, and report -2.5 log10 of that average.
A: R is 0.032 mag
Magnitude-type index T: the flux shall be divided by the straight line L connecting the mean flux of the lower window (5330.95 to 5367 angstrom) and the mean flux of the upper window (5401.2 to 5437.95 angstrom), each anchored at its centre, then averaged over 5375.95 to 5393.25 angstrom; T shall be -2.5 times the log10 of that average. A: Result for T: -0.07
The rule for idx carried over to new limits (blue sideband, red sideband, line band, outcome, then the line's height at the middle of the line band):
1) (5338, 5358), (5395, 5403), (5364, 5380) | -0.6 angstrom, 7.2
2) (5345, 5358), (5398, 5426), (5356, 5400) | -0.3 angstrom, 7.45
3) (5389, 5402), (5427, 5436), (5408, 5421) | -1.0 angstrom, 7.42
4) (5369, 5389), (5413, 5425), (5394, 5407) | 1.1 angstrom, 8.05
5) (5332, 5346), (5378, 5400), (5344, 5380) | -0.9 angstrom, 7.08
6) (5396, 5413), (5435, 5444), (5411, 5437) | -2.2 angstrom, 7.26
